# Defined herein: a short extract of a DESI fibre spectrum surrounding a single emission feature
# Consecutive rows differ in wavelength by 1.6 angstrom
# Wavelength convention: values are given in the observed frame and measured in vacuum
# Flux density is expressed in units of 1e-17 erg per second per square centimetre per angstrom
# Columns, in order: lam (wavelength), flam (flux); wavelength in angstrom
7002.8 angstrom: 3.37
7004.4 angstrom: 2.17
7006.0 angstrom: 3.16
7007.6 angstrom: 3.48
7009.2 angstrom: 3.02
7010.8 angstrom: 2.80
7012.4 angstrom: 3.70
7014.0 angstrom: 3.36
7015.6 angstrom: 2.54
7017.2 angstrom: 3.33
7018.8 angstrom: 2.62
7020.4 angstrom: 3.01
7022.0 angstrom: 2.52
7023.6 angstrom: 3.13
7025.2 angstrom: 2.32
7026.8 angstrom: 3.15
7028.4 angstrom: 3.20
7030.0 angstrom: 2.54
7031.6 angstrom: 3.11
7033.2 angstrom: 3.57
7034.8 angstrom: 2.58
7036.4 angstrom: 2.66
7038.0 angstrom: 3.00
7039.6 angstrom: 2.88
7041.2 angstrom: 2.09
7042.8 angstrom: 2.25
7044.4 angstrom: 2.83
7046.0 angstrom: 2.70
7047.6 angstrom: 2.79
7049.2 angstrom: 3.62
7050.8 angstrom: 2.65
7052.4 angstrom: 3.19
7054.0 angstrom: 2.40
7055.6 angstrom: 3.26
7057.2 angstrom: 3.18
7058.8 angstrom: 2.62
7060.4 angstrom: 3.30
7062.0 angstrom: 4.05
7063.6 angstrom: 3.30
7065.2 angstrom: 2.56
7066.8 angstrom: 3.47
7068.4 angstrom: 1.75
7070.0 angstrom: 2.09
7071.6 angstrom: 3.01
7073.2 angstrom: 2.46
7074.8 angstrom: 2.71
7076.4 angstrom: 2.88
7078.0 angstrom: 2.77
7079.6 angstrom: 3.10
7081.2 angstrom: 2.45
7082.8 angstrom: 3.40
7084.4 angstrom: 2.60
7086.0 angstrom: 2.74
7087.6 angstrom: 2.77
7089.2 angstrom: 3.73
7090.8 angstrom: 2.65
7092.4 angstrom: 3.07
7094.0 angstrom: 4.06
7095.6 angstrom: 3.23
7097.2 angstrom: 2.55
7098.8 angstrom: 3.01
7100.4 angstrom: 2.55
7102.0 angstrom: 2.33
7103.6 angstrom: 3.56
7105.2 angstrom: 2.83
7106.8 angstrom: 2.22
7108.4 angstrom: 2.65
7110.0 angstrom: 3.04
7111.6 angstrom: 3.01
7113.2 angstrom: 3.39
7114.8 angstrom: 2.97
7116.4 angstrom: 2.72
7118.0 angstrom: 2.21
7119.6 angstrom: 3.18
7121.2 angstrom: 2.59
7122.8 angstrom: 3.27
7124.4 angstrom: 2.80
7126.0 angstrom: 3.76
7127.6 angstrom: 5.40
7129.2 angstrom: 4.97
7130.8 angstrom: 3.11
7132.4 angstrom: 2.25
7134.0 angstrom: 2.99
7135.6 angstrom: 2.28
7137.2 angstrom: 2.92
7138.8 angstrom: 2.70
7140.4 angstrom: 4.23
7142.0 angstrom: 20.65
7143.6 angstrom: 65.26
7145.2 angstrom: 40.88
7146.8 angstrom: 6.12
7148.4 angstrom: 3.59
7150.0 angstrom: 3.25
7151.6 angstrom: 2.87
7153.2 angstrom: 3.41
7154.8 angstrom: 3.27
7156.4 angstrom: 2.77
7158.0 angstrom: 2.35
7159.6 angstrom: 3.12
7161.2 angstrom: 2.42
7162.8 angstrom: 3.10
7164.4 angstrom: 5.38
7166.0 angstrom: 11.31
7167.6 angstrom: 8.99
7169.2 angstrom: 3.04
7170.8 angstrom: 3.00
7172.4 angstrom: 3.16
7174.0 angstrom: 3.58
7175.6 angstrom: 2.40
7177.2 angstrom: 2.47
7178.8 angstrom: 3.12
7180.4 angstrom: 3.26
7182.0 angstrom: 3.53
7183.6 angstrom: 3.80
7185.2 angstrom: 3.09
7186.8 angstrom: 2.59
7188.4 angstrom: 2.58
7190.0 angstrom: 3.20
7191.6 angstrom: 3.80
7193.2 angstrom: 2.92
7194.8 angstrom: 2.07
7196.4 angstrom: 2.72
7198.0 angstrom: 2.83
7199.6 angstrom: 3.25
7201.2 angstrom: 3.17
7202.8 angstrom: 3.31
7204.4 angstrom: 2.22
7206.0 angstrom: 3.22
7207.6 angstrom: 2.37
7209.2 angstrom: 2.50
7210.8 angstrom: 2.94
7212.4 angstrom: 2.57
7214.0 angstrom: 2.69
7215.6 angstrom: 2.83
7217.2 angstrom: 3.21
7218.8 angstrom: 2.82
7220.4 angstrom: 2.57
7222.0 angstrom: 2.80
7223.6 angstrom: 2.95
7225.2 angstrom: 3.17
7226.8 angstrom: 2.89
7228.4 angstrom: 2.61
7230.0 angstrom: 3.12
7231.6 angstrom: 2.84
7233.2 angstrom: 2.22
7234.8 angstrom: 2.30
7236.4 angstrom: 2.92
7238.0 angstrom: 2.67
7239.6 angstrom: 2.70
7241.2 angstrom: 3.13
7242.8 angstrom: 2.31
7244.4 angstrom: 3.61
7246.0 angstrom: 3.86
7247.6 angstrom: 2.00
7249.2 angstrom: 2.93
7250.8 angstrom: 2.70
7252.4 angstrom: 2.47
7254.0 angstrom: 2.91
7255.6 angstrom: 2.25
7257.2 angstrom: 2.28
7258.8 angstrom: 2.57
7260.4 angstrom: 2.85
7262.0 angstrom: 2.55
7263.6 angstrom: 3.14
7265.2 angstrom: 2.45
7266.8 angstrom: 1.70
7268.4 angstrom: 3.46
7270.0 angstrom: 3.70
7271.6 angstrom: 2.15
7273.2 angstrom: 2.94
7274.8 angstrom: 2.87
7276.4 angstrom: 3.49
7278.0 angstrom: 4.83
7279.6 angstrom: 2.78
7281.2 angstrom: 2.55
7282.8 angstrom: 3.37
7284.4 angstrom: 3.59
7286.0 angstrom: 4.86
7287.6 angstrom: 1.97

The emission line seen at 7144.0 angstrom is H-alpha 6563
